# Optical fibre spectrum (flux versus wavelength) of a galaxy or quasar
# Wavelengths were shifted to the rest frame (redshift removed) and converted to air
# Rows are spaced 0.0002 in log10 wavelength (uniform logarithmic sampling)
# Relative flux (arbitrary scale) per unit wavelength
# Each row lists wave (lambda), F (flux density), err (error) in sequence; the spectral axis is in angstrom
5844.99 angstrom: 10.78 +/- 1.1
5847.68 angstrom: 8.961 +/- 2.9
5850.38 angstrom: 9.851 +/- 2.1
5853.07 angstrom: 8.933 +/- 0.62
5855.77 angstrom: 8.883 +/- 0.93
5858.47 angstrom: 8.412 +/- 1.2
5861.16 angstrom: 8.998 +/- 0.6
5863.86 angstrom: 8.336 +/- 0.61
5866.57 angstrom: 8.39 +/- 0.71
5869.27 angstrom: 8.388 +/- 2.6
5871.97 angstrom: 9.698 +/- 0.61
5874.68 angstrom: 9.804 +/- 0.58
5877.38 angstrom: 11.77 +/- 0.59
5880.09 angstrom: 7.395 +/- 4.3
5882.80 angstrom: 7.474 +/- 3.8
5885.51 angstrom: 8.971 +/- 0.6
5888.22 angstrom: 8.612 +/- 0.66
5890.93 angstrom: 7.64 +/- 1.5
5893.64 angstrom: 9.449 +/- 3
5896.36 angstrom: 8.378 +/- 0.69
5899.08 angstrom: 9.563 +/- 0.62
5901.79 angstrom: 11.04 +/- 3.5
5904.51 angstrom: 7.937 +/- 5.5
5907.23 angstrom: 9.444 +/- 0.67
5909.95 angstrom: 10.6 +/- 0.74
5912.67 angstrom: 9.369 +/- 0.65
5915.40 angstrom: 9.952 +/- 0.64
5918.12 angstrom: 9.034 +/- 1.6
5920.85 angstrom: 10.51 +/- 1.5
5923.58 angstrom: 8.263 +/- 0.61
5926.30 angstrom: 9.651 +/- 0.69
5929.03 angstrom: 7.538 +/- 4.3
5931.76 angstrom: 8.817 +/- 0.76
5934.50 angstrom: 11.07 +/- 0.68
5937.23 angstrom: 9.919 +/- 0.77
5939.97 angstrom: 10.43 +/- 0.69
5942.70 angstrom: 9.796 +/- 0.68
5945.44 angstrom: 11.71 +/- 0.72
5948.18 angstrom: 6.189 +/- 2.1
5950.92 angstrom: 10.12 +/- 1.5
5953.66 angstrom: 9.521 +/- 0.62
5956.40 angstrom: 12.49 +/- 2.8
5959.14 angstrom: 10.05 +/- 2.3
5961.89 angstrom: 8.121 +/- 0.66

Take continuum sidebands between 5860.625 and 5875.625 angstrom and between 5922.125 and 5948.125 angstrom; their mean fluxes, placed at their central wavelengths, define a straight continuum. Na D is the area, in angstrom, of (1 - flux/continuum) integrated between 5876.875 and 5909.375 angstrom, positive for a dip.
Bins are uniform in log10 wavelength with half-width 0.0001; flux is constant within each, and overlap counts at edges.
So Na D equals 0.7 angstrom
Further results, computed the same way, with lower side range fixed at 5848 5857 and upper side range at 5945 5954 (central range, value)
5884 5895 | 0.6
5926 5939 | -0.4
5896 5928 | -1.2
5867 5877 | -0.3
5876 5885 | 0.3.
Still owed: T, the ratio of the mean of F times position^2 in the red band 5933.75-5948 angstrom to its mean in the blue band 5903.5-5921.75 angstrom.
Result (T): 1.1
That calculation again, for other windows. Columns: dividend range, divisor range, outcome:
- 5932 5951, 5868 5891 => 1.12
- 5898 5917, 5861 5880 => 1.06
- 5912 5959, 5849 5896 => 1.12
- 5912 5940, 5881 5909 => 1.08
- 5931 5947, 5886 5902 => 1.16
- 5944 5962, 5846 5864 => 1.13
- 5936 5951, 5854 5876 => 1.12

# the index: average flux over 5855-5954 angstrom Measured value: 9.22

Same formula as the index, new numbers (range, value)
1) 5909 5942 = 9.59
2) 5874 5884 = 9.09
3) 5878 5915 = 9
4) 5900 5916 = 9.71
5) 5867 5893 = 8.86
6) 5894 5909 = 9.32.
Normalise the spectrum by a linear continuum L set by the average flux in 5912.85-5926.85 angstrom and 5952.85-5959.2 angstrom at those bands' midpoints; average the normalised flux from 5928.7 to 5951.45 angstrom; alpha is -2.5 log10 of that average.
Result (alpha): 0.077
